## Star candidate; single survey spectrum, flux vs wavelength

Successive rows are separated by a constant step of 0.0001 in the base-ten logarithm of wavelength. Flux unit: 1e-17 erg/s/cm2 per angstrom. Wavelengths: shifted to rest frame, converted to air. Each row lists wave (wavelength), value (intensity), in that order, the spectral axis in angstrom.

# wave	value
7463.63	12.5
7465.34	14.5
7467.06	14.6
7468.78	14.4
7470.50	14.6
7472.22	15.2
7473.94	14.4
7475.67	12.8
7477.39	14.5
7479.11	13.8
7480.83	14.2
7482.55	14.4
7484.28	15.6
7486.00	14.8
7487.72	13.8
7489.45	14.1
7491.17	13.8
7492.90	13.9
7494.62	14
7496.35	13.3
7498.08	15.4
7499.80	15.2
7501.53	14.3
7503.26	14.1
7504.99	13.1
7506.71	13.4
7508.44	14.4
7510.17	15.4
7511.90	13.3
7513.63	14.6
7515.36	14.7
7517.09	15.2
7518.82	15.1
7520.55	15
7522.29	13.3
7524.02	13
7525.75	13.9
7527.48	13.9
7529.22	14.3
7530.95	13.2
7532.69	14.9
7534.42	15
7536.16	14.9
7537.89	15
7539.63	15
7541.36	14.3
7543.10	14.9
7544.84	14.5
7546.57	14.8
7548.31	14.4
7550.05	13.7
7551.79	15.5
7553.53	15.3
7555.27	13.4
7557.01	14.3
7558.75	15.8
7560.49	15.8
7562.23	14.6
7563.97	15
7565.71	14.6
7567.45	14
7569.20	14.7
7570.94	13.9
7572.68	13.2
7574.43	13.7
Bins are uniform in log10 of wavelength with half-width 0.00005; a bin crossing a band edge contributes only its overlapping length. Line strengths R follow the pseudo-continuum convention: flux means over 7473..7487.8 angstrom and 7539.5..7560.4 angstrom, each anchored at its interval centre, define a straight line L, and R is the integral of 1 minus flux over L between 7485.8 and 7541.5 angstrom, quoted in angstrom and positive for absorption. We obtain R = 0.7 angstrom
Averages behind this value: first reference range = 14.3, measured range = 14.3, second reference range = 14.7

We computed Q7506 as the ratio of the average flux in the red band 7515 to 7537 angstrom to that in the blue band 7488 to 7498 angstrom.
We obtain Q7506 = 1.03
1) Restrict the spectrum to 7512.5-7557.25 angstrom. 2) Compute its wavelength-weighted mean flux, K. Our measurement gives 14.5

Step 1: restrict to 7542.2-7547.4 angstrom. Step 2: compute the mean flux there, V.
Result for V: 14.7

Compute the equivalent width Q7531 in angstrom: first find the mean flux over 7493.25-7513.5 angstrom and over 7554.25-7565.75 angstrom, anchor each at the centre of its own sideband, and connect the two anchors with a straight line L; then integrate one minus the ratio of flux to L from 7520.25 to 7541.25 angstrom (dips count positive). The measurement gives 0.3 angstrom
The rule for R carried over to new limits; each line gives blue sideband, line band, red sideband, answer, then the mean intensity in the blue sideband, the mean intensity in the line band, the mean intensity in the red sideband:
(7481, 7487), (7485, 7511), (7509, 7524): 0.8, 14.8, 14.2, 14.5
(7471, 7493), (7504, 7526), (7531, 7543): 0.5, 14.3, 14.2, 14.7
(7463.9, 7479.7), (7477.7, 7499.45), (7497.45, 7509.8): 0.0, 14.3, 14.3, 14.3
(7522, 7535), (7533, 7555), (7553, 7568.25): -0.6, 13.9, 14.7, 14.8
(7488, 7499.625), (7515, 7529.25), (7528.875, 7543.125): 0.2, 14.1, 14.2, 14.6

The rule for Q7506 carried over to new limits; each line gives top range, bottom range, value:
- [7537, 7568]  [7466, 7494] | 1.03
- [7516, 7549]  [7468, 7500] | 1.01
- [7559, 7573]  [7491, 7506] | 1.03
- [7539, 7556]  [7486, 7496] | 1.04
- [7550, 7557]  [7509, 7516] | 1.00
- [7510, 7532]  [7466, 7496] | 0.99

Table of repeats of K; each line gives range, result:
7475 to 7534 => 14.2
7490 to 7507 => 14.1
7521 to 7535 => 13.9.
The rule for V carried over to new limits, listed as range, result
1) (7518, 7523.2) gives 14.4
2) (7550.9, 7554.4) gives 15.4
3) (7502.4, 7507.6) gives 13.5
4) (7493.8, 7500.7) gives 14.5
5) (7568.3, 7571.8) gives 14.3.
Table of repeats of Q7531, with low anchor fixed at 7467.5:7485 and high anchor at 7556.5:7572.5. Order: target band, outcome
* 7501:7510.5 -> 0.3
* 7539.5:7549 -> 0.0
